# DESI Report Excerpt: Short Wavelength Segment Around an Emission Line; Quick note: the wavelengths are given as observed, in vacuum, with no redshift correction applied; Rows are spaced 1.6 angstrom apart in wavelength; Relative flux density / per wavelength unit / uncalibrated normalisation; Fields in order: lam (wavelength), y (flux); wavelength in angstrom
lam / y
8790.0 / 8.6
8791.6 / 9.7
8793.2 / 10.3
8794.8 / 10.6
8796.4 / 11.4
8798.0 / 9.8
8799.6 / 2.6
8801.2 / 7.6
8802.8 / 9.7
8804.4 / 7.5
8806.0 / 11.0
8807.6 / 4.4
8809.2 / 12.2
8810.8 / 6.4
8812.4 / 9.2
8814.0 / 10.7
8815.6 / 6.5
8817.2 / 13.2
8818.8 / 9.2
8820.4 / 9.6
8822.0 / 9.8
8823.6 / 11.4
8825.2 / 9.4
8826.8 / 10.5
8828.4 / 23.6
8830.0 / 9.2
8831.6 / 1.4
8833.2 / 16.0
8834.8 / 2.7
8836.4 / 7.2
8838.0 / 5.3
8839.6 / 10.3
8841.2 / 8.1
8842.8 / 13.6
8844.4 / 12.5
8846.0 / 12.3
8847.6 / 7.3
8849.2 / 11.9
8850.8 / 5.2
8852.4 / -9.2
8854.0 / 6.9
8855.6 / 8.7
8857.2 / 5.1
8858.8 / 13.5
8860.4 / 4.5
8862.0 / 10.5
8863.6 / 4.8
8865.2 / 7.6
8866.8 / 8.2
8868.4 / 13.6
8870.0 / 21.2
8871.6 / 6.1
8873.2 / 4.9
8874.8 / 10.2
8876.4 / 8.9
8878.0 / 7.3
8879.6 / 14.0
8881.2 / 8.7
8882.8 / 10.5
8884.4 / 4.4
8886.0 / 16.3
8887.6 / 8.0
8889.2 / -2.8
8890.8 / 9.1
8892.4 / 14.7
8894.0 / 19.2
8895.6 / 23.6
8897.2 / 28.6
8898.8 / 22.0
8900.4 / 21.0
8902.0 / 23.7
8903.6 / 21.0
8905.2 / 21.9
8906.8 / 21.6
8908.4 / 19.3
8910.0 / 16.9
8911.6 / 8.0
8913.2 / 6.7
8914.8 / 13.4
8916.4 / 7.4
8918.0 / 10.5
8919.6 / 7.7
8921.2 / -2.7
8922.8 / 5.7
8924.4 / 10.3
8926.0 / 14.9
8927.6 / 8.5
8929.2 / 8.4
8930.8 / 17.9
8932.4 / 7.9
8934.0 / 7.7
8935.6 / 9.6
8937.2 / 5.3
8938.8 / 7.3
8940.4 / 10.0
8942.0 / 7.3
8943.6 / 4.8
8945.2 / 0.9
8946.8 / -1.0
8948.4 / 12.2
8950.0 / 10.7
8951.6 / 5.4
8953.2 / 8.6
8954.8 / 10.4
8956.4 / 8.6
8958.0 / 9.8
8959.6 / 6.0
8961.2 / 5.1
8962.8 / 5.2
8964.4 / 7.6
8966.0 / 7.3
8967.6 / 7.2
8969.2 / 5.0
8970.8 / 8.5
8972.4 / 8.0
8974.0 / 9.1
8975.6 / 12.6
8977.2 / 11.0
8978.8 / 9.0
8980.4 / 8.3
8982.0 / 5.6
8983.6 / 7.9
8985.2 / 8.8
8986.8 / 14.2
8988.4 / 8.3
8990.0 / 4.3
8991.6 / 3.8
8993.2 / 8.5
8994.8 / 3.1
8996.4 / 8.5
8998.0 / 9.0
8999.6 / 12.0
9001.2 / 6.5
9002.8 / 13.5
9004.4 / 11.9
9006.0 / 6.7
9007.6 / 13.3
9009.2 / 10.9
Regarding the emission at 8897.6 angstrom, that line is [O II]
